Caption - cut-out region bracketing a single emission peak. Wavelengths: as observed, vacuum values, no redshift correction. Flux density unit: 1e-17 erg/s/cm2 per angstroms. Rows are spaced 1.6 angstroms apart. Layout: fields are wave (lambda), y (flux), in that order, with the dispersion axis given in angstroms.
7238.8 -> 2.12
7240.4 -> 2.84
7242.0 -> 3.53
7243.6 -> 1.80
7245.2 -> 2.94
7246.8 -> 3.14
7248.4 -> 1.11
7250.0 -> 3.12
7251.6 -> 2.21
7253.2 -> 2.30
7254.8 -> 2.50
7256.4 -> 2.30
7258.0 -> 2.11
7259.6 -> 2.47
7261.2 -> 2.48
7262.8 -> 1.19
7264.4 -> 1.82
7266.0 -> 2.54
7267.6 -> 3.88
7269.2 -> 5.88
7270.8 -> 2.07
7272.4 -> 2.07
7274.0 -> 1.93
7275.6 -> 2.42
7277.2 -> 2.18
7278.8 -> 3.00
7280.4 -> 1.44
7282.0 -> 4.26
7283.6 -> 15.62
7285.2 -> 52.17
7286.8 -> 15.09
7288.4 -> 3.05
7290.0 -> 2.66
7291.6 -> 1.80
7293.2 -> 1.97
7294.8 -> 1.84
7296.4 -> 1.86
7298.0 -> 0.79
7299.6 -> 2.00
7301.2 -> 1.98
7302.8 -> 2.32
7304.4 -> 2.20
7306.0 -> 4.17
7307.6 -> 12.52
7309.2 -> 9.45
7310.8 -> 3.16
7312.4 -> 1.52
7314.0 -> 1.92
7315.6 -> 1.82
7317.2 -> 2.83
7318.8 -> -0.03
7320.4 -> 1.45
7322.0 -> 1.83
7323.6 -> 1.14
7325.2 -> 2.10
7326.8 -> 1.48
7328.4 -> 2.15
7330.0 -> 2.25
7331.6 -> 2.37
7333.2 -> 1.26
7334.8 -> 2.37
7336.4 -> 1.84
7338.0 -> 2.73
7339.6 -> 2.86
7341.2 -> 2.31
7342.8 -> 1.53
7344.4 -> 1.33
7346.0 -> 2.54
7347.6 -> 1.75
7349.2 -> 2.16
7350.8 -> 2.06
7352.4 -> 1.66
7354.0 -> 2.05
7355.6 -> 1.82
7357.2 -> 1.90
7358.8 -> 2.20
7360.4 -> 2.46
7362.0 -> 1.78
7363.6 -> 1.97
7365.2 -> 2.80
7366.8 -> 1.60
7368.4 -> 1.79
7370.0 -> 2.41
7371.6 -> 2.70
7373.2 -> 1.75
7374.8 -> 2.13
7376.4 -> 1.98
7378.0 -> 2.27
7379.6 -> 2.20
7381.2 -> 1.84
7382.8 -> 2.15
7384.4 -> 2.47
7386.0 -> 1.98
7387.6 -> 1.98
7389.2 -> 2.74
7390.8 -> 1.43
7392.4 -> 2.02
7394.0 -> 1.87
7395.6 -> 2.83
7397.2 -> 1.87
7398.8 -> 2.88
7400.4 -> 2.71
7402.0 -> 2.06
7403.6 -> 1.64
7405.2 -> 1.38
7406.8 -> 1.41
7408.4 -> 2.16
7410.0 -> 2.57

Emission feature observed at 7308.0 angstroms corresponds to [N II]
